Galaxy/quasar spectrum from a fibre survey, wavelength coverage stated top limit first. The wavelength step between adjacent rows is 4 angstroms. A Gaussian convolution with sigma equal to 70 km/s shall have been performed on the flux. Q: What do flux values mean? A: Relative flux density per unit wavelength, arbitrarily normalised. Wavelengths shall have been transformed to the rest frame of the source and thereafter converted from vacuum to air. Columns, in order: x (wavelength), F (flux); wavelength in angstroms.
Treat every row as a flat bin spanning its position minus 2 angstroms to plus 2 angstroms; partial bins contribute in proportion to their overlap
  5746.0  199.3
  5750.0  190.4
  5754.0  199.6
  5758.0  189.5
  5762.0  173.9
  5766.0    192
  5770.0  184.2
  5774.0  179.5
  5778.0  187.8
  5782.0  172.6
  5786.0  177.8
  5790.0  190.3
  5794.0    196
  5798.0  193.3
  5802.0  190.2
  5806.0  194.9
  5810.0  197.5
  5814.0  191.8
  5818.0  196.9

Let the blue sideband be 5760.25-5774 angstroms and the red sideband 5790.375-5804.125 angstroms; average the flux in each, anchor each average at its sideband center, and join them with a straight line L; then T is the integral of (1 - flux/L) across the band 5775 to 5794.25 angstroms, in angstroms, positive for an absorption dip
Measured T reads 0.5 angstroms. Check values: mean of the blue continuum 183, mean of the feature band 184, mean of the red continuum 193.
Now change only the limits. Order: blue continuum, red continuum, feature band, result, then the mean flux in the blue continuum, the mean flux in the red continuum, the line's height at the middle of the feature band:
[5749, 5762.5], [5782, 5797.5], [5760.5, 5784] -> 0.8 angstroms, 190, 187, 188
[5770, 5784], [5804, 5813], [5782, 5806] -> 0.0 angstroms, 181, 196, 189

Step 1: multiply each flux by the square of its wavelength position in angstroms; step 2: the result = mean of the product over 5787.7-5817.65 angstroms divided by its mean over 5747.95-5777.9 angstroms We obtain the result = 1.0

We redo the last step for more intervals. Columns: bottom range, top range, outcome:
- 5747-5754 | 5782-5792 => 0.95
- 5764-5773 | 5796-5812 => 1.05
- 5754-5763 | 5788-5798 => 1.05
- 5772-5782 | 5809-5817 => 1.09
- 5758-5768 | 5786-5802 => 1.05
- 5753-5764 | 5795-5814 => 1.06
